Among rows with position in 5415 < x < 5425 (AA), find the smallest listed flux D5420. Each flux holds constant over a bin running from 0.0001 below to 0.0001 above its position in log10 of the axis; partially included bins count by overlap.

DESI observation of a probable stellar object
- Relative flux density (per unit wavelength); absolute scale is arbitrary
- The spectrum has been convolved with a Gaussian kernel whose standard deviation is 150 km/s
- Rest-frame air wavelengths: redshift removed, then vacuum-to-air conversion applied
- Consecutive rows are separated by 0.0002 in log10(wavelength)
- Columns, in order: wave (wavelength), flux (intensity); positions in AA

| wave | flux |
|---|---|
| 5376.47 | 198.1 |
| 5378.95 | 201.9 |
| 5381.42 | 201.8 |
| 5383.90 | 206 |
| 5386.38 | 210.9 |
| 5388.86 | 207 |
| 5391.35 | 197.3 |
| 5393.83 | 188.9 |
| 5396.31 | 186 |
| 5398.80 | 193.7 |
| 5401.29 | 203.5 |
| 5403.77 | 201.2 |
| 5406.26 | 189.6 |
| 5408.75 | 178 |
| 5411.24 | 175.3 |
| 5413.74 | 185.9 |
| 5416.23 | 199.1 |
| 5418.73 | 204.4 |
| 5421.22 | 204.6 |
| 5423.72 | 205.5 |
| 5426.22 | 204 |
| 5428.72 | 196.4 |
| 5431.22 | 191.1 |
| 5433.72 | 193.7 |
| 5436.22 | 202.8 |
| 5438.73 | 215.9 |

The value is 199.1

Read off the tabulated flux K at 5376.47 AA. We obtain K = 198.1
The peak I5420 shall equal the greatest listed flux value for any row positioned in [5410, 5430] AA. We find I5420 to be 205.5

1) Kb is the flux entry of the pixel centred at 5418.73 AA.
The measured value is 204.4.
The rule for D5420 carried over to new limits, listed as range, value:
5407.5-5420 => 175.3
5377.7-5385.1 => 201.8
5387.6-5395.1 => 188.9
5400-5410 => 178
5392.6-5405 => 186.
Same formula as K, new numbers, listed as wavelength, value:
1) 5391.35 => 197.3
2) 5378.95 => 201.9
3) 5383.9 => 206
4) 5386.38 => 210.9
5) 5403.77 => 201.2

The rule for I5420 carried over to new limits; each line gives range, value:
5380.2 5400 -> 210.9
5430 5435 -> 193.7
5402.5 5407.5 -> 201.2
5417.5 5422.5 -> 204.6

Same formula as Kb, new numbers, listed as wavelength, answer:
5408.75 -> 178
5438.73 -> 215.9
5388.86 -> 207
